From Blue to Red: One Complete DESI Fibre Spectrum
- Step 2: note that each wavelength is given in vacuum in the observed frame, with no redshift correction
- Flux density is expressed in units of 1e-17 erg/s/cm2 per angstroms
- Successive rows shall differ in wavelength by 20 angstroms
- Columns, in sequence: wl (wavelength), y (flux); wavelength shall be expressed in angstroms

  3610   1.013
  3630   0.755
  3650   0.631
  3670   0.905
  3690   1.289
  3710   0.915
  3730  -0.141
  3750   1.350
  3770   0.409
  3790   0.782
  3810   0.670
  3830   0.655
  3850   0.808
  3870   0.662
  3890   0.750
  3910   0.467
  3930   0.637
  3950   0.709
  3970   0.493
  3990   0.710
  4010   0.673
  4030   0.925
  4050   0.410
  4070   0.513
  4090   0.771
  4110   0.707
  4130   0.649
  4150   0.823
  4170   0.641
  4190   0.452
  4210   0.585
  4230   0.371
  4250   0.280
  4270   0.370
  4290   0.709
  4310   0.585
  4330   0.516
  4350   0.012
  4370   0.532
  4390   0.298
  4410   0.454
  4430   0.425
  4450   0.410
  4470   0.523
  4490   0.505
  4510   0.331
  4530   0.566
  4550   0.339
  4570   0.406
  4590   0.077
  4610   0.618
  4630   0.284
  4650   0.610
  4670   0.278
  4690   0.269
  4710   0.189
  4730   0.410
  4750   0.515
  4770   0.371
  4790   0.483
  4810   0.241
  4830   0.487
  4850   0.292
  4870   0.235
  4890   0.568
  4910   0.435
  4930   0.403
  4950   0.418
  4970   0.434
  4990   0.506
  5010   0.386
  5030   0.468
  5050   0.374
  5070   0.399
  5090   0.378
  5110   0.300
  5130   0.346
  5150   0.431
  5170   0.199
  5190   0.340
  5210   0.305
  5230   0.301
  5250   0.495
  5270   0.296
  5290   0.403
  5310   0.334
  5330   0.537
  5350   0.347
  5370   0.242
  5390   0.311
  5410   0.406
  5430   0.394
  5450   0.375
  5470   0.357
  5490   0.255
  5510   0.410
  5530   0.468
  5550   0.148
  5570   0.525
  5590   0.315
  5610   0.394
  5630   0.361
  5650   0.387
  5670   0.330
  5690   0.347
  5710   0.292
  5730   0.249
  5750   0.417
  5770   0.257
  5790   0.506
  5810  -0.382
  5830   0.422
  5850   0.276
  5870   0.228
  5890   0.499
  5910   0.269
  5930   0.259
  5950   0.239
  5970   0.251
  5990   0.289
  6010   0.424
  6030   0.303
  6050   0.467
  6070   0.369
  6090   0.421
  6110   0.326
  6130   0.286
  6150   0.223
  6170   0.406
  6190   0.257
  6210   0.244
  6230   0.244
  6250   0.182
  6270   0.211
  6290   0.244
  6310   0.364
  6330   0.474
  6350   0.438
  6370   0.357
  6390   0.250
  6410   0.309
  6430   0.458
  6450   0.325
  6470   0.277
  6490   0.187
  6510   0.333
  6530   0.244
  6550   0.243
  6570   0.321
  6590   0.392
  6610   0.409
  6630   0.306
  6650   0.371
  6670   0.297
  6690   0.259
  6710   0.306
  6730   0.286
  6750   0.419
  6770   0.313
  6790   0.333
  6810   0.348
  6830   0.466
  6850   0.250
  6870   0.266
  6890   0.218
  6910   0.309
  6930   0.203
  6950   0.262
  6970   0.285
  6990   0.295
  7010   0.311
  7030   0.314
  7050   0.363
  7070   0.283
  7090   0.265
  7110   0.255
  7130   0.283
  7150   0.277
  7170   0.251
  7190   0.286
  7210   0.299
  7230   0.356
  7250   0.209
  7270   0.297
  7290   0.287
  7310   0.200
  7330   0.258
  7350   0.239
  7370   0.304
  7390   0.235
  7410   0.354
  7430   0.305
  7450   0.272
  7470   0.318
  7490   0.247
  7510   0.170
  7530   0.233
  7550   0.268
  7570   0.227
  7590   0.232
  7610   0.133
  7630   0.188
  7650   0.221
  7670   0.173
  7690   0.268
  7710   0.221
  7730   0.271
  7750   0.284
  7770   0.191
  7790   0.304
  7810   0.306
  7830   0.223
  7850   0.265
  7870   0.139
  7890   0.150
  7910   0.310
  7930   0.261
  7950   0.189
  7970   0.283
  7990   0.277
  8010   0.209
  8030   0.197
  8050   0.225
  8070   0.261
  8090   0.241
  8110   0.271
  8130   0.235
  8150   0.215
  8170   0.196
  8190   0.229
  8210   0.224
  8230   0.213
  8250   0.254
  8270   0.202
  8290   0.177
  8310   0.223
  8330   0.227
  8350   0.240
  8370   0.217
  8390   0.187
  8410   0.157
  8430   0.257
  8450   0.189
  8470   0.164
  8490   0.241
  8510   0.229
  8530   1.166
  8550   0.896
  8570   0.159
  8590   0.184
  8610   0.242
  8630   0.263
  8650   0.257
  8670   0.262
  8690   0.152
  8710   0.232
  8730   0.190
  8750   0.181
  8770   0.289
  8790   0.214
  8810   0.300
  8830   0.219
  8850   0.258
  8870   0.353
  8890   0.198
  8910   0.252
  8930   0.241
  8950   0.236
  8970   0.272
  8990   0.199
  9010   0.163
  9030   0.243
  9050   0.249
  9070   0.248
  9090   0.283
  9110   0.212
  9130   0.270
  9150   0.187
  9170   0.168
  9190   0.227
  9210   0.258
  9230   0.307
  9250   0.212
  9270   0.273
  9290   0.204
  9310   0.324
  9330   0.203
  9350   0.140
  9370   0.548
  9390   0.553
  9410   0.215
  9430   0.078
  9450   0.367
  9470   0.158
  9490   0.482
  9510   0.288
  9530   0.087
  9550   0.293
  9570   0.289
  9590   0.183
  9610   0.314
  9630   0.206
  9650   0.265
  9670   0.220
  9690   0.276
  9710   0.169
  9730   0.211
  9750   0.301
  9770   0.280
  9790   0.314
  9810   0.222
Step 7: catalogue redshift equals 1.29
